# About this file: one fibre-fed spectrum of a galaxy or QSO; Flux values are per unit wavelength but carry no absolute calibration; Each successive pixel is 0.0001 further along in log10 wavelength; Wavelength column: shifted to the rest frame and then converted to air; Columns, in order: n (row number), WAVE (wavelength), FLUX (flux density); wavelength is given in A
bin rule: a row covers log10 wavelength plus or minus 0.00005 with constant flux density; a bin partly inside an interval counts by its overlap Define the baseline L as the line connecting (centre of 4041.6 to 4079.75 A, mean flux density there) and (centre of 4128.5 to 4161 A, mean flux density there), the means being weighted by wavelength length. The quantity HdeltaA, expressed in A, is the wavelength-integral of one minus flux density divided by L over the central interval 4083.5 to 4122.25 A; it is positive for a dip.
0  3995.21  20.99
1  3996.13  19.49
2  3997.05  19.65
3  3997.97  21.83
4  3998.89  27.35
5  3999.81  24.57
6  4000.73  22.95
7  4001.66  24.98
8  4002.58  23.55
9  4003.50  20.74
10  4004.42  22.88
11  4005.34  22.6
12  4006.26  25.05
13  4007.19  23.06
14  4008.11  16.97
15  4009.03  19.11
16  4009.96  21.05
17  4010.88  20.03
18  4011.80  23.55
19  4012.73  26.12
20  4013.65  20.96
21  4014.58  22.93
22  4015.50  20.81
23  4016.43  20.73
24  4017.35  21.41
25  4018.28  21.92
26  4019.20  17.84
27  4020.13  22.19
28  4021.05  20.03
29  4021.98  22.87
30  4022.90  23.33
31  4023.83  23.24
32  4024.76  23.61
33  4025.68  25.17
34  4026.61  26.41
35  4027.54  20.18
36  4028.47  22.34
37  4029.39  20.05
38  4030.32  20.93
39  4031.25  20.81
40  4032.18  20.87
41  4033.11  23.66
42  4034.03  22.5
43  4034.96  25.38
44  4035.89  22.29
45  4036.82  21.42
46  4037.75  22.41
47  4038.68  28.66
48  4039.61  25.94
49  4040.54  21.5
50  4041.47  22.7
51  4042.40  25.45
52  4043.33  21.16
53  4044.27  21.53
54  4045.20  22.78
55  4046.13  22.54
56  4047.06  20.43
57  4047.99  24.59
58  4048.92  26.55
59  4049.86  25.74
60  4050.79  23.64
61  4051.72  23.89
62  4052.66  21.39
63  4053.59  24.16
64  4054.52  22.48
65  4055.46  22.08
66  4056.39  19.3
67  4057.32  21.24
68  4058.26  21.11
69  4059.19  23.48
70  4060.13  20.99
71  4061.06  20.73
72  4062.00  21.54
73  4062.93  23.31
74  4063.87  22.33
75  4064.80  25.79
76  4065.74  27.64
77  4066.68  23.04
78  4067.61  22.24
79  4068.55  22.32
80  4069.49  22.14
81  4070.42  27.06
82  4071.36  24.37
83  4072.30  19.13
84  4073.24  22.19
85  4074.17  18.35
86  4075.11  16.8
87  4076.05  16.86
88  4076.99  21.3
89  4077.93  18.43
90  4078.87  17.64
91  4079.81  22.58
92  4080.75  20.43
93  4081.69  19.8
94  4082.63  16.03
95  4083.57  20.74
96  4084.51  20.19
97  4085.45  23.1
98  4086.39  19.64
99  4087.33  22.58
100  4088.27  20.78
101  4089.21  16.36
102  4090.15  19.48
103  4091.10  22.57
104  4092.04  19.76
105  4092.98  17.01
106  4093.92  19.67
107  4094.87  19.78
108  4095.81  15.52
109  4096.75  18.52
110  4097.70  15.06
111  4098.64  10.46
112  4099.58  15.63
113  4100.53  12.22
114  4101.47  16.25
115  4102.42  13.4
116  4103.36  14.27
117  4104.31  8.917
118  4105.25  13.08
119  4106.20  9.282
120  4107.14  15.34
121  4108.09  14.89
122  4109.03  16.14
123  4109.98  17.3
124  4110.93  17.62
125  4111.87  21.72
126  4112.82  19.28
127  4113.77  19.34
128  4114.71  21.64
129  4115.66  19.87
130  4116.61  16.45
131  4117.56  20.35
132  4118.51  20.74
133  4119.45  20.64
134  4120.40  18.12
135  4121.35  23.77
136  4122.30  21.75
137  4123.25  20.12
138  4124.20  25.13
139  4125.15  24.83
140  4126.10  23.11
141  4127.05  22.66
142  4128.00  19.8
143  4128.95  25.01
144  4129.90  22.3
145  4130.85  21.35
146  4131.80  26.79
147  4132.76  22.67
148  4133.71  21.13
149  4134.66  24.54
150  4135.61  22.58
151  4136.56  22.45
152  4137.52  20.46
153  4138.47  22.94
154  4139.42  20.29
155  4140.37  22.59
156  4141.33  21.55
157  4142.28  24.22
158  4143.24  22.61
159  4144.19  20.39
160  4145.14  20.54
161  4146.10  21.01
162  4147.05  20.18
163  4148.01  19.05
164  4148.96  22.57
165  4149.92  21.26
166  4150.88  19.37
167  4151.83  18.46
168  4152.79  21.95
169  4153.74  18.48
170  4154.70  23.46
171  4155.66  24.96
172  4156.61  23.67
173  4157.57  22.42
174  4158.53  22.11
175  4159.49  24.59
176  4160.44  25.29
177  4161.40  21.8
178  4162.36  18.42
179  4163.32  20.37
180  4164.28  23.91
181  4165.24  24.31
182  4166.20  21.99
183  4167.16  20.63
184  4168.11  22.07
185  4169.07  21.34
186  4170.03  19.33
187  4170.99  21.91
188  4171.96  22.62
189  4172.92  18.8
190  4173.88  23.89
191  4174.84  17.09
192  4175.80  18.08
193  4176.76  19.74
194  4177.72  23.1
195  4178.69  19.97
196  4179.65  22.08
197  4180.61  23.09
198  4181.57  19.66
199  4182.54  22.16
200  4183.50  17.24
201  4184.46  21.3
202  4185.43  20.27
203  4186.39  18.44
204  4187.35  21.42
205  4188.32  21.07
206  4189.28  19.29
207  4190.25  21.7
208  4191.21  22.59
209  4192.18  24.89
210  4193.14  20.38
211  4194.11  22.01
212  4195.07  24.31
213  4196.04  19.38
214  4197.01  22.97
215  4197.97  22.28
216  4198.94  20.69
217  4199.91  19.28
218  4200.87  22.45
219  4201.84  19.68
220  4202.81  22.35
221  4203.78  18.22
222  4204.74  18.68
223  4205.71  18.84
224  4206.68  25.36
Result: 7.7 A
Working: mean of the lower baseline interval 22.2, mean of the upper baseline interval 22.2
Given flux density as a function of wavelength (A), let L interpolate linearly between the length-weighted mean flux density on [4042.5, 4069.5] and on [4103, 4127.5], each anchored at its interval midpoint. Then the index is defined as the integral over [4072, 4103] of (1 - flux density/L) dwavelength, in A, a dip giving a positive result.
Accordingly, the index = 3.4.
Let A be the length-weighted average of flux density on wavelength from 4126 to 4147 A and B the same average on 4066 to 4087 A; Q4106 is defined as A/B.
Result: 1.07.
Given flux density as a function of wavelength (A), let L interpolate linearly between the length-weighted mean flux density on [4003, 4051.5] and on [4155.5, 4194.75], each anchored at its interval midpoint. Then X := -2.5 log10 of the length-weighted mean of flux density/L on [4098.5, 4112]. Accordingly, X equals 0.46 mag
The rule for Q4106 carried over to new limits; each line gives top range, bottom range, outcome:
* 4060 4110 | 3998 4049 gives 0.84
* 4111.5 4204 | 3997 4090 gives 0.97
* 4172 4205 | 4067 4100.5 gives 1.07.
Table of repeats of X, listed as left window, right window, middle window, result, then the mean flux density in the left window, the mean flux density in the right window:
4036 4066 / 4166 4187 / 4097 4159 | 0.09 mag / 23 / 20.7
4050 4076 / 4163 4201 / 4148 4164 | -0.02 mag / 22.3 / 21.2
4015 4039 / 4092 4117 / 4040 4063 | -0.11 mag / 22.3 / 16.2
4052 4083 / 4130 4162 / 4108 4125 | 0.10 mag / 21.5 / 22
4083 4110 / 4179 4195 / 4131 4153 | -0.15 mag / 16.8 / 21.2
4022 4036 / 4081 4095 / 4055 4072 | -0.09 mag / 22.7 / 19.8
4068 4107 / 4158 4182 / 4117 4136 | -0.13 mag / 18.3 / 21.5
